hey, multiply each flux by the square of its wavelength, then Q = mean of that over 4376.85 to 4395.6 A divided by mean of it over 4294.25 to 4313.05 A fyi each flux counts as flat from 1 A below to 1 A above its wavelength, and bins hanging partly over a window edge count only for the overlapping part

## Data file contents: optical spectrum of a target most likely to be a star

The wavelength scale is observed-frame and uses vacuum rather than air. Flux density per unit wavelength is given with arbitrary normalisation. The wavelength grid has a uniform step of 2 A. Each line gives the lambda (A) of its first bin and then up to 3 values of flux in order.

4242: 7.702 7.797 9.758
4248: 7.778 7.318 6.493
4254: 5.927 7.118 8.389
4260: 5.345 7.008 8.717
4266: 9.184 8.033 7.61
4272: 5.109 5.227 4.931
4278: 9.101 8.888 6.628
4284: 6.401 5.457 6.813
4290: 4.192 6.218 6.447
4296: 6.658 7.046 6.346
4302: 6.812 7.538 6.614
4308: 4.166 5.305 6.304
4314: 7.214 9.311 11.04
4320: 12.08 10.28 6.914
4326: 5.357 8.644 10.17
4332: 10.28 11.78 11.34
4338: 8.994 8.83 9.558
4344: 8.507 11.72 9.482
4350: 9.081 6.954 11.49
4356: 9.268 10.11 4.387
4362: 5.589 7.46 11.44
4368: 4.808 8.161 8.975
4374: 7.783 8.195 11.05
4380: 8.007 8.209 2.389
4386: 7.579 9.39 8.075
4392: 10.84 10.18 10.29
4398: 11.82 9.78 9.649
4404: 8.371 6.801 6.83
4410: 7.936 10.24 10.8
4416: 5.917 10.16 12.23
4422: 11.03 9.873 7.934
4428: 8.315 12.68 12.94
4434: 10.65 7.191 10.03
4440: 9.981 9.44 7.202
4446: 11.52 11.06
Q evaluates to 1.39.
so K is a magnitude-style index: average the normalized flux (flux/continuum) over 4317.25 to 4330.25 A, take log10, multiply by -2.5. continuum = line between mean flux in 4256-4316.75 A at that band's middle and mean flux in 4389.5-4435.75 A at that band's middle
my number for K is -0.196 mag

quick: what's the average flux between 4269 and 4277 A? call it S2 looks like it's 5.72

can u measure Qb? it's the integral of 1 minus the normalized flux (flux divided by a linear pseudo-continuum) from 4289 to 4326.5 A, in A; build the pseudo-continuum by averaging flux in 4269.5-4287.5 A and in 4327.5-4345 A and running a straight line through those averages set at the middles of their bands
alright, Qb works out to 4.95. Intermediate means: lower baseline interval 6.57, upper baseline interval 9.82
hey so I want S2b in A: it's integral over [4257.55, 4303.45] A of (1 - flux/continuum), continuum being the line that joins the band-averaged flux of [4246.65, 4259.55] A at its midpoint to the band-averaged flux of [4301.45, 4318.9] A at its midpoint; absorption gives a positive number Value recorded 2.27 A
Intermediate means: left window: 7.16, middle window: 6.8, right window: 7.13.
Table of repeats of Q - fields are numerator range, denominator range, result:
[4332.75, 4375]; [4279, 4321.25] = 1.29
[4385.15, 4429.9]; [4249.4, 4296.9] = 1.46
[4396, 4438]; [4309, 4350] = 1.09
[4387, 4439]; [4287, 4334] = 1.33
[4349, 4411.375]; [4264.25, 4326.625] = 1.23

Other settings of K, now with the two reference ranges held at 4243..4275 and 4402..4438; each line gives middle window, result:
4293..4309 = 0.213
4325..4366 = -0.072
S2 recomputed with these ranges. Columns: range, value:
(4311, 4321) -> 9.19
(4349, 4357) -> 9.2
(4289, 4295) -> 5.62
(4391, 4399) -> 10.8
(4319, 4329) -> 8.65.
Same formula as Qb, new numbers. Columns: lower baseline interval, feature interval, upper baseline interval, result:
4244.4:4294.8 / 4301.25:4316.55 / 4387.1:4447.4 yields 2.2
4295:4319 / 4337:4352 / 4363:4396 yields -3.1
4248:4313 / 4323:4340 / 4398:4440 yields -3.1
